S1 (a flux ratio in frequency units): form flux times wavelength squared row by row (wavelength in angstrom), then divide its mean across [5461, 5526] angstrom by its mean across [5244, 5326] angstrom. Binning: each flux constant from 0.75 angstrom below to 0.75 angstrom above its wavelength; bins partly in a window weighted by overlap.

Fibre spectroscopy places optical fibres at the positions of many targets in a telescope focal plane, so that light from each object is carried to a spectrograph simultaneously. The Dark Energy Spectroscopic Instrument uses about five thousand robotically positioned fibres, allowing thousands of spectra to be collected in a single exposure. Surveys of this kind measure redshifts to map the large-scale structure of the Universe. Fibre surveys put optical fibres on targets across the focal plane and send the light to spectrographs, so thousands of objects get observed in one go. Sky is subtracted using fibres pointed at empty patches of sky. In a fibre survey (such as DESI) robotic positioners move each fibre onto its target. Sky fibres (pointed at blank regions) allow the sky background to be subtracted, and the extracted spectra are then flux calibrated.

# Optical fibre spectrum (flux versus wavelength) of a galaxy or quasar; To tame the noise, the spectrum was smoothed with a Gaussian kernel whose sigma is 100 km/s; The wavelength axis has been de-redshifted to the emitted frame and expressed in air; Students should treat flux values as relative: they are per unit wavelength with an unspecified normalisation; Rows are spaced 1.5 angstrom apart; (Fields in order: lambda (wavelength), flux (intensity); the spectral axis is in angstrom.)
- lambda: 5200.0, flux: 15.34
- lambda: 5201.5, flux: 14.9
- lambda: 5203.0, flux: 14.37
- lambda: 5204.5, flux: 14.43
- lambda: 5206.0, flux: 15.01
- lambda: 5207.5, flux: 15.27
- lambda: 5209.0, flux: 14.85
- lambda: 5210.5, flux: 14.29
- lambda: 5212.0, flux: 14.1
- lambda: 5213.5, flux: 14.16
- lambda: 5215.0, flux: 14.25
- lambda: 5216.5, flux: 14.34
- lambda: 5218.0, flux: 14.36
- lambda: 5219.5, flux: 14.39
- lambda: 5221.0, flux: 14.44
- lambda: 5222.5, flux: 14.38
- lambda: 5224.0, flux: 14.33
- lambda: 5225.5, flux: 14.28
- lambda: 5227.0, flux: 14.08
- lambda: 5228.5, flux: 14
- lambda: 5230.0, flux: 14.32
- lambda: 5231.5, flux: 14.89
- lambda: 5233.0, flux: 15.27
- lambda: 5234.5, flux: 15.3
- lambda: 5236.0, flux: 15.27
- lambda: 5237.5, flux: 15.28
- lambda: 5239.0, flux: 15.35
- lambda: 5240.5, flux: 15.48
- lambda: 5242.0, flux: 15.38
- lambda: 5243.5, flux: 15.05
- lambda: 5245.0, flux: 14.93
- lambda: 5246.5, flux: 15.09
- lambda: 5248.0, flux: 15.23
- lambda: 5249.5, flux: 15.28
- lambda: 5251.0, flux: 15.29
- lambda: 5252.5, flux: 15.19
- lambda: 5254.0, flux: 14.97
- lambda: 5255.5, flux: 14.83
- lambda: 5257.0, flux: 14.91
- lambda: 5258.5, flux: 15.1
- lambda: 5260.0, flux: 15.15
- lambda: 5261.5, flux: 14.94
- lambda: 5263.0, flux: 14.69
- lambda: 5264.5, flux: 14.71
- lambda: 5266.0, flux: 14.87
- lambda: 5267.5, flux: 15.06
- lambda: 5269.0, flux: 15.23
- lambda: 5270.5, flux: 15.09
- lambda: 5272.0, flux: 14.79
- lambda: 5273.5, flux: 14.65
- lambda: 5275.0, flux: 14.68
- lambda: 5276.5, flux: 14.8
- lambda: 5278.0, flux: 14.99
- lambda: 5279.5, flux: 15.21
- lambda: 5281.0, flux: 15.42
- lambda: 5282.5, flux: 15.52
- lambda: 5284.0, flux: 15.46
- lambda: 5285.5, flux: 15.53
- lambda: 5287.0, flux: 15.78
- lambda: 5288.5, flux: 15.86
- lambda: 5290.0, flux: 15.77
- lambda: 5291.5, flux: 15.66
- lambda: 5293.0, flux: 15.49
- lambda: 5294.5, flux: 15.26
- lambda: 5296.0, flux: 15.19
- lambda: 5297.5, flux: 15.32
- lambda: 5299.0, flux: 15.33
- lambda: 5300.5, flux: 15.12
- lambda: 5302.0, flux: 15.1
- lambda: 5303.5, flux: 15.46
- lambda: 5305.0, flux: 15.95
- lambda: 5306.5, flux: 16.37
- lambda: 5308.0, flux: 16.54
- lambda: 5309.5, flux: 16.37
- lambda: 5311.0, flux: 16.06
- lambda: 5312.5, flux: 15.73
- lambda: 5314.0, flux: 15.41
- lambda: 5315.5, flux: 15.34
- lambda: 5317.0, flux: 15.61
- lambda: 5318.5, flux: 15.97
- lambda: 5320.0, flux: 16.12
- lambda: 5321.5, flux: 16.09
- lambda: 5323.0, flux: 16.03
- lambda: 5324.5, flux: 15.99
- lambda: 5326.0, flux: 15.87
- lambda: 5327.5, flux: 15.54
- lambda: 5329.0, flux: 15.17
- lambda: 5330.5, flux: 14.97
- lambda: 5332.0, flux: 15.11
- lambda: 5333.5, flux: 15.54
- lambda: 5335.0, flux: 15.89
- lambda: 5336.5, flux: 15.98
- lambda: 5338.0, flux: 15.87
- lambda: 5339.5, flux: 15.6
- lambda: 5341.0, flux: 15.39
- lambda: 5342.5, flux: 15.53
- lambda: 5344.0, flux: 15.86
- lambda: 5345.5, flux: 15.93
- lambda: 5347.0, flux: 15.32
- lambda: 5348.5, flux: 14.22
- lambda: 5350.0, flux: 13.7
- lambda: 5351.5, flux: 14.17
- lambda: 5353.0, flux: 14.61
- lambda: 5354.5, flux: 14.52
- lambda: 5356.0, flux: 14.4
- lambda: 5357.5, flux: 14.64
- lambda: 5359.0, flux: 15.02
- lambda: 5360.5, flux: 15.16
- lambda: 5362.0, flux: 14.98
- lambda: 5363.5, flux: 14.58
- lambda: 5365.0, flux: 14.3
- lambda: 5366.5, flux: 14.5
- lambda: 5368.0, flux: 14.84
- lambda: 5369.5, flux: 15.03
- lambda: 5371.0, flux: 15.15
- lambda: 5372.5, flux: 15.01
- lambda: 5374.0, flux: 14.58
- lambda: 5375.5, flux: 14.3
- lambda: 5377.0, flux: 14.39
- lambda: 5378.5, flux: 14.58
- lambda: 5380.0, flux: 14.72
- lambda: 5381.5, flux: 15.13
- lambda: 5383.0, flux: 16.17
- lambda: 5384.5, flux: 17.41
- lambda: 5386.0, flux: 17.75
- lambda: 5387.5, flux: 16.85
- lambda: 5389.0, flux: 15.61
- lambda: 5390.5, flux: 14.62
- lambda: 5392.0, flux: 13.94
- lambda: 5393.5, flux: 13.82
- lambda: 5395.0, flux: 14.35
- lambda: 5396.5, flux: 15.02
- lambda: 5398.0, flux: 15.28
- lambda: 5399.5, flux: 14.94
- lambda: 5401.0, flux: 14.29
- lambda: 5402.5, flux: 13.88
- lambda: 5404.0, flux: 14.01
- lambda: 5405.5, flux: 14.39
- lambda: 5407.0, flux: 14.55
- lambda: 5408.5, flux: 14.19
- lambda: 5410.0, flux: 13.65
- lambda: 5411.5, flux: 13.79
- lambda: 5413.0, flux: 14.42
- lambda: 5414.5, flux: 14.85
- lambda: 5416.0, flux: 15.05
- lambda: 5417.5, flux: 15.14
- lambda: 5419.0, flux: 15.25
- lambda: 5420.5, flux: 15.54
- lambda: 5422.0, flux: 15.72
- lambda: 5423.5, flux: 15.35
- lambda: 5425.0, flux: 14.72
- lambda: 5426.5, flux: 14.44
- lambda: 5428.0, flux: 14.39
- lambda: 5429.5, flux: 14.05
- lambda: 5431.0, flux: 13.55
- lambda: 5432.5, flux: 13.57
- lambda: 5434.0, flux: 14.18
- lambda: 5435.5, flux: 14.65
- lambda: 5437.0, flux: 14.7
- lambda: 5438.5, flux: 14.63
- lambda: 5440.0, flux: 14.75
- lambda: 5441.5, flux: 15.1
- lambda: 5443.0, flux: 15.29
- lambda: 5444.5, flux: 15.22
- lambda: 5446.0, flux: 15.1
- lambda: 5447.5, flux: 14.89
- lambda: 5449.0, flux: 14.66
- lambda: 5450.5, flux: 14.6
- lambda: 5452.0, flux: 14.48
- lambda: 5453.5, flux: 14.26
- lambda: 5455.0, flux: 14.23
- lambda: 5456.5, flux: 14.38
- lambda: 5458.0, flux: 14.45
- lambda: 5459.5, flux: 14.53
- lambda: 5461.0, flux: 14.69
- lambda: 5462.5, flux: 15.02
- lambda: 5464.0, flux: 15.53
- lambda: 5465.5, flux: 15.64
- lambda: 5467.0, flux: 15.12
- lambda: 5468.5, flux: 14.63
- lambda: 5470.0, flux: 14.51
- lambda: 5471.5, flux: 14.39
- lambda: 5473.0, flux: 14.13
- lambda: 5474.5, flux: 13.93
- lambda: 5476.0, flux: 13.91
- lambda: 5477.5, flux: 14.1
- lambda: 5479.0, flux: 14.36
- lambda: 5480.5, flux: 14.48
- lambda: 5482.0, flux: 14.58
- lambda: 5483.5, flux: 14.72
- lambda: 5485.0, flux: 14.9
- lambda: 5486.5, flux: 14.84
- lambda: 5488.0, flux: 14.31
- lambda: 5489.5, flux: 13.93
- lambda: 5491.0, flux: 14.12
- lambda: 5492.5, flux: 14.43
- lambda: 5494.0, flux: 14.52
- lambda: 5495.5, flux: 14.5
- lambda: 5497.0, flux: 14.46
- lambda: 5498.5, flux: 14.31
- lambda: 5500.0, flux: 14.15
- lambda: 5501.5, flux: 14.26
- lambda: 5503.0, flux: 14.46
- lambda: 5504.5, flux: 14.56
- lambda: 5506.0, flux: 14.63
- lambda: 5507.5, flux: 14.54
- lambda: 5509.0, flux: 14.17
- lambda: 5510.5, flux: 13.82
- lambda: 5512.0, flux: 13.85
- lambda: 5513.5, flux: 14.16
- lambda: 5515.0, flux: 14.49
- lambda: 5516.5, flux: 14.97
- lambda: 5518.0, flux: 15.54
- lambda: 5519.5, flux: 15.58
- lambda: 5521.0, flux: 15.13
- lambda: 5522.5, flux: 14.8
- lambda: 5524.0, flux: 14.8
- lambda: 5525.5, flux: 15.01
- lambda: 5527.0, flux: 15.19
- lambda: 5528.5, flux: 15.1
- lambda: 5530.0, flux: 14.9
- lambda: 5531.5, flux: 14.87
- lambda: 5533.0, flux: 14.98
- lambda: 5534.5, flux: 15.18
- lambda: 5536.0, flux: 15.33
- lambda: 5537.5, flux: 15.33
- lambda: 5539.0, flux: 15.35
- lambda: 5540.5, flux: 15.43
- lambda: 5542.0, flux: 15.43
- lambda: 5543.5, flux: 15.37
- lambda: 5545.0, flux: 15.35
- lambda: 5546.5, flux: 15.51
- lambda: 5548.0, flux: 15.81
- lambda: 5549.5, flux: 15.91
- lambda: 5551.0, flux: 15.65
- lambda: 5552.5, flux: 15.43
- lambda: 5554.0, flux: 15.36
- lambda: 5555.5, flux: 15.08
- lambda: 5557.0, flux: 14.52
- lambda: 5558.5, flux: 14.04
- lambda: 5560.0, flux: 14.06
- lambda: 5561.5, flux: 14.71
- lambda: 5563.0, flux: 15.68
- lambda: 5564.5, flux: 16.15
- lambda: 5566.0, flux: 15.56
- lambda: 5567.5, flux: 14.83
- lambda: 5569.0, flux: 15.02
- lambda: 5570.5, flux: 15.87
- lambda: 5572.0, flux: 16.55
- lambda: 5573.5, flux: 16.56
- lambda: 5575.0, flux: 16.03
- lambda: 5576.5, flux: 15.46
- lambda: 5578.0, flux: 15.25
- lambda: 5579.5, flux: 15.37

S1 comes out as 1.02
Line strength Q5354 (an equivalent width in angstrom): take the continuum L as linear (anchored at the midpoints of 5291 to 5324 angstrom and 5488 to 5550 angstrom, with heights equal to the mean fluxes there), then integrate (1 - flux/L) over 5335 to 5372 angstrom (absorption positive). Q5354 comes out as 1.3 angstrom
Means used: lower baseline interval 15.7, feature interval 15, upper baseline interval 14.8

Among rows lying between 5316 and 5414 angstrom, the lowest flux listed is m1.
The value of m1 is 13.65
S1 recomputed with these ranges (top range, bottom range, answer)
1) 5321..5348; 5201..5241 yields 1.11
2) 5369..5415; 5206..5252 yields 1.07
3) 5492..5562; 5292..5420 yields 1.04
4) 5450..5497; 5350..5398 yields 1.01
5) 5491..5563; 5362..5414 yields 1.06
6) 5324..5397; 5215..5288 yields 1.05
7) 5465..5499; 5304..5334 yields 0.97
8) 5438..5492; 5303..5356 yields 0.99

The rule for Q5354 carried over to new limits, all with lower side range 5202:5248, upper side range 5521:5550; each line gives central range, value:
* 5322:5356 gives -0.90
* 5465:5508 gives 1.98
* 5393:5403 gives 0.31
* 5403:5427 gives 0.55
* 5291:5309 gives -0.90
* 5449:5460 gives 0.48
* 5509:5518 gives 0.50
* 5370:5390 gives -0.70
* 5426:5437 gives 0.66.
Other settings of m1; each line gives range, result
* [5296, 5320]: 15.1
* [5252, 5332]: 14.65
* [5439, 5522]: 13.82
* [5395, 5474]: 13.55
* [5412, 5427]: 14.42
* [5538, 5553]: 15.35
